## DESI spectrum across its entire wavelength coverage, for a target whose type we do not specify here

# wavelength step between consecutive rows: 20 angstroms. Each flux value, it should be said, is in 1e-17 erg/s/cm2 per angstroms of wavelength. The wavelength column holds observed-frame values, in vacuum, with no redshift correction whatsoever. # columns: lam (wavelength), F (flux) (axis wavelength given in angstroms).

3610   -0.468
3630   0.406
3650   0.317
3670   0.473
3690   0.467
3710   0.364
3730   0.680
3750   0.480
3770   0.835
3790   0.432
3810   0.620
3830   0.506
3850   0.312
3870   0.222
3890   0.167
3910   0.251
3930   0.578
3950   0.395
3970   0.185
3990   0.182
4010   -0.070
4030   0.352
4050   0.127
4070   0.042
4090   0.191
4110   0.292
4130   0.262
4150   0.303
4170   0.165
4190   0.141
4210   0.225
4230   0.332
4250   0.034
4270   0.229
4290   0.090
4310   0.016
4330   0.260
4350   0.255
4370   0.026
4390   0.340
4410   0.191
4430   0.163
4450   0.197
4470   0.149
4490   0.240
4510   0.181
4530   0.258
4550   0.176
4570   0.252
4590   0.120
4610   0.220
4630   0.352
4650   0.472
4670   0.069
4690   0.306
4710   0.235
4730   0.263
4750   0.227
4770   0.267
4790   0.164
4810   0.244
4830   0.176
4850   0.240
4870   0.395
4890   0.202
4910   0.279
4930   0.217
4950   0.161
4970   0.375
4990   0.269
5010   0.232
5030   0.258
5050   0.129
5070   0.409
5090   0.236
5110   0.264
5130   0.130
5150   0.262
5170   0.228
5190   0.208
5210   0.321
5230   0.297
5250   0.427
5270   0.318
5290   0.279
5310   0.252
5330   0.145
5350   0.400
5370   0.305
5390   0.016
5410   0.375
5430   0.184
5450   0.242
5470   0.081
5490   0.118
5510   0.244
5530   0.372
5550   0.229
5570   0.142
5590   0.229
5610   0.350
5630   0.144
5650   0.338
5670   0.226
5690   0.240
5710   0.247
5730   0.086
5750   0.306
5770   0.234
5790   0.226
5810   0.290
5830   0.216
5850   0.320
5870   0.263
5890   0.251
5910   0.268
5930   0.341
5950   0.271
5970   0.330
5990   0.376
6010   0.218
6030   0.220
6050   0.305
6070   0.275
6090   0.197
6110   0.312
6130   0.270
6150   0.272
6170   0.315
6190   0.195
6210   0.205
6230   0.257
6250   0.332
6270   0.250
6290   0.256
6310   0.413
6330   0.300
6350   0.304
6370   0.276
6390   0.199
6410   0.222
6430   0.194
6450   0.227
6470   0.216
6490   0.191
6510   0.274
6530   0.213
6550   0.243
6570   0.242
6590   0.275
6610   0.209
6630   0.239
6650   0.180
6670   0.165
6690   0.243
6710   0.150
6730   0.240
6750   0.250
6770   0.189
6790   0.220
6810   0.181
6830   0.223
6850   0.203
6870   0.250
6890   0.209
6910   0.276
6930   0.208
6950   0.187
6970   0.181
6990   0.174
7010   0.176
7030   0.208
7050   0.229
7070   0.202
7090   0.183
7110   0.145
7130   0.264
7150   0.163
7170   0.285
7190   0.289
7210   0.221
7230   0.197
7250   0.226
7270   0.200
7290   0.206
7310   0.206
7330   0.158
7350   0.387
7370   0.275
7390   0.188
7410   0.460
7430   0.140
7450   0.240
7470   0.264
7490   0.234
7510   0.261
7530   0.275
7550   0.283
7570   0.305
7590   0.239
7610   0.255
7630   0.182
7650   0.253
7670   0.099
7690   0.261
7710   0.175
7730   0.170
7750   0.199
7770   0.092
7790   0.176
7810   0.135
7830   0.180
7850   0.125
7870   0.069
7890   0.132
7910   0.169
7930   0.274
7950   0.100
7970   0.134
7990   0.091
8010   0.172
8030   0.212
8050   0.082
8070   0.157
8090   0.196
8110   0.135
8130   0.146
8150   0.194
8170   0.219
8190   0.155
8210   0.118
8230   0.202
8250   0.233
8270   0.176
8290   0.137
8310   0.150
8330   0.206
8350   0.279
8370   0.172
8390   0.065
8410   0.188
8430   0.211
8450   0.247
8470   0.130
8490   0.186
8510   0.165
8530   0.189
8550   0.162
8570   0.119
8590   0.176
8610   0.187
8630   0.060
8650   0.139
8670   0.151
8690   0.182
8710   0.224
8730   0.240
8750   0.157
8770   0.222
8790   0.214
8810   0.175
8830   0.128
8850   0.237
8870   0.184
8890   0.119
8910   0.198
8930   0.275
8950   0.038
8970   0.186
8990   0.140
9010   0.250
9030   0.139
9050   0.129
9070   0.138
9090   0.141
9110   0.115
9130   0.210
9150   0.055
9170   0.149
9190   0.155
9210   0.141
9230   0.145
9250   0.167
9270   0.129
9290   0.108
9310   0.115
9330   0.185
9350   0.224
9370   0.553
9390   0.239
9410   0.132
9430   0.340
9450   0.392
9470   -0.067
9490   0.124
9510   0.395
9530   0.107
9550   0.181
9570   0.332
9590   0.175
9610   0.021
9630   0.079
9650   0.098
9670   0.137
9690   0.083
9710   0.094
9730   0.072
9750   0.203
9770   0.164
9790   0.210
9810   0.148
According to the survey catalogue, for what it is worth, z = 0.129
